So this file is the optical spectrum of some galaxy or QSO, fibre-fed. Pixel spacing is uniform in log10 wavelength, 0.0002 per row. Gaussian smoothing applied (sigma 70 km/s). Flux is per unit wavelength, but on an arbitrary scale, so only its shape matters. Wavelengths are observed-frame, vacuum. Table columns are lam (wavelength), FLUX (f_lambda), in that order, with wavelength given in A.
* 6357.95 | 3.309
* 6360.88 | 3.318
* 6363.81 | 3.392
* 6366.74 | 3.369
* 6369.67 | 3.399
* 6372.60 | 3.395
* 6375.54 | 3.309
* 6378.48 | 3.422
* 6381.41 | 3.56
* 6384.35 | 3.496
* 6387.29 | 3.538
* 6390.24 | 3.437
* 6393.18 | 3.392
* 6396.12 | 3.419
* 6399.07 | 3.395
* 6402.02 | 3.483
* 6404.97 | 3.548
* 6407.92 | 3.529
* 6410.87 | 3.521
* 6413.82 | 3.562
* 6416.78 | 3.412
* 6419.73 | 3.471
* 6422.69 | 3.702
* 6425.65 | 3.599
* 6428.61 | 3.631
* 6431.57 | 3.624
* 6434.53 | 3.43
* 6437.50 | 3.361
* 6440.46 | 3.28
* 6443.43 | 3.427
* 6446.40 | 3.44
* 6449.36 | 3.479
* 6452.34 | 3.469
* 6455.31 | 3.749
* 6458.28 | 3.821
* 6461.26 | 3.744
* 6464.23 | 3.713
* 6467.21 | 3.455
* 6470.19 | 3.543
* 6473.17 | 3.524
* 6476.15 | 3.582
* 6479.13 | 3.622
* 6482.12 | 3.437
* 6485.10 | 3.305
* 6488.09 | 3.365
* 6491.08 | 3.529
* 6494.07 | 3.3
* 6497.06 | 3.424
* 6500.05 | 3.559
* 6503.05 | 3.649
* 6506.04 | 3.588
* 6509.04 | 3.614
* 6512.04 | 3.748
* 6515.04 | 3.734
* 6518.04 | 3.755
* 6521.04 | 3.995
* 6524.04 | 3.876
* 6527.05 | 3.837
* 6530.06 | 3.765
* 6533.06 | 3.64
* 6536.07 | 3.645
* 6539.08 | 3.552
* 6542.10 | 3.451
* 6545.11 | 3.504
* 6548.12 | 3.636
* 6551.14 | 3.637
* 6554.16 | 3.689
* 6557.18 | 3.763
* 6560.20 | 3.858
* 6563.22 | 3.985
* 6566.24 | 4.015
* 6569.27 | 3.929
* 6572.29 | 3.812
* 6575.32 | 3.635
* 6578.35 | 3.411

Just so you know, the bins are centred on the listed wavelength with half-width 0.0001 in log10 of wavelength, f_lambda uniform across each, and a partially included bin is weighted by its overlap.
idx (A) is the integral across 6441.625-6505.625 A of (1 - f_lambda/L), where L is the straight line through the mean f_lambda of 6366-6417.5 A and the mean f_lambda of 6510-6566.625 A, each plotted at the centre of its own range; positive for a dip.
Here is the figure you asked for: 1.45 A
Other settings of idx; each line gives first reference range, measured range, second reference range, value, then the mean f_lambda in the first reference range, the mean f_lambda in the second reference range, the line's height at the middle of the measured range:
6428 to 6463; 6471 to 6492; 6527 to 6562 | 0.6 A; 3.54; 3.66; 3.58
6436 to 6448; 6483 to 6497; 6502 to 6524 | 0.9 A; 3.38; 3.74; 3.62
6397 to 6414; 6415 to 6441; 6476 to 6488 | -0.2 A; 3.5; 3.46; 3.49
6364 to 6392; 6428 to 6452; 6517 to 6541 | 0.8 A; 3.43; 3.75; 3.56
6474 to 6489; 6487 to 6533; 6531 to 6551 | -1.7 A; 3.47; 3.58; 3.52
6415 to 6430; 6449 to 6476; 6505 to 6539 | 0.1 A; 3.56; 3.74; 3.63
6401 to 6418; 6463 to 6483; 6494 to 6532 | 0.4 A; 3.51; 3.69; 3.62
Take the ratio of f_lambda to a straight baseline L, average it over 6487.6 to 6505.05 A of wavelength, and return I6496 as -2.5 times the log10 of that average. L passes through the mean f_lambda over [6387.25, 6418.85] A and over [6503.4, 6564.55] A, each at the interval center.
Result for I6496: 0.05 mag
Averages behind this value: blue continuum 3.47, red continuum 3.71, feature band 3.48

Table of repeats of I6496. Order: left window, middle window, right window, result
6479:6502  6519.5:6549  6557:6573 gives 0.01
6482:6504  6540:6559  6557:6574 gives 0.05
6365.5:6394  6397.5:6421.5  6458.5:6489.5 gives -0.01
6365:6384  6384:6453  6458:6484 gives 0.00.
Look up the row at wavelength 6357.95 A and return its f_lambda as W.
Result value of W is 3.309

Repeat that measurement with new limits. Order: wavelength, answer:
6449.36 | 3.479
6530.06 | 3.765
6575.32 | 3.635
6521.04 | 3.995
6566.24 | 4.015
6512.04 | 3.748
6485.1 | 3.305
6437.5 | 3.361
